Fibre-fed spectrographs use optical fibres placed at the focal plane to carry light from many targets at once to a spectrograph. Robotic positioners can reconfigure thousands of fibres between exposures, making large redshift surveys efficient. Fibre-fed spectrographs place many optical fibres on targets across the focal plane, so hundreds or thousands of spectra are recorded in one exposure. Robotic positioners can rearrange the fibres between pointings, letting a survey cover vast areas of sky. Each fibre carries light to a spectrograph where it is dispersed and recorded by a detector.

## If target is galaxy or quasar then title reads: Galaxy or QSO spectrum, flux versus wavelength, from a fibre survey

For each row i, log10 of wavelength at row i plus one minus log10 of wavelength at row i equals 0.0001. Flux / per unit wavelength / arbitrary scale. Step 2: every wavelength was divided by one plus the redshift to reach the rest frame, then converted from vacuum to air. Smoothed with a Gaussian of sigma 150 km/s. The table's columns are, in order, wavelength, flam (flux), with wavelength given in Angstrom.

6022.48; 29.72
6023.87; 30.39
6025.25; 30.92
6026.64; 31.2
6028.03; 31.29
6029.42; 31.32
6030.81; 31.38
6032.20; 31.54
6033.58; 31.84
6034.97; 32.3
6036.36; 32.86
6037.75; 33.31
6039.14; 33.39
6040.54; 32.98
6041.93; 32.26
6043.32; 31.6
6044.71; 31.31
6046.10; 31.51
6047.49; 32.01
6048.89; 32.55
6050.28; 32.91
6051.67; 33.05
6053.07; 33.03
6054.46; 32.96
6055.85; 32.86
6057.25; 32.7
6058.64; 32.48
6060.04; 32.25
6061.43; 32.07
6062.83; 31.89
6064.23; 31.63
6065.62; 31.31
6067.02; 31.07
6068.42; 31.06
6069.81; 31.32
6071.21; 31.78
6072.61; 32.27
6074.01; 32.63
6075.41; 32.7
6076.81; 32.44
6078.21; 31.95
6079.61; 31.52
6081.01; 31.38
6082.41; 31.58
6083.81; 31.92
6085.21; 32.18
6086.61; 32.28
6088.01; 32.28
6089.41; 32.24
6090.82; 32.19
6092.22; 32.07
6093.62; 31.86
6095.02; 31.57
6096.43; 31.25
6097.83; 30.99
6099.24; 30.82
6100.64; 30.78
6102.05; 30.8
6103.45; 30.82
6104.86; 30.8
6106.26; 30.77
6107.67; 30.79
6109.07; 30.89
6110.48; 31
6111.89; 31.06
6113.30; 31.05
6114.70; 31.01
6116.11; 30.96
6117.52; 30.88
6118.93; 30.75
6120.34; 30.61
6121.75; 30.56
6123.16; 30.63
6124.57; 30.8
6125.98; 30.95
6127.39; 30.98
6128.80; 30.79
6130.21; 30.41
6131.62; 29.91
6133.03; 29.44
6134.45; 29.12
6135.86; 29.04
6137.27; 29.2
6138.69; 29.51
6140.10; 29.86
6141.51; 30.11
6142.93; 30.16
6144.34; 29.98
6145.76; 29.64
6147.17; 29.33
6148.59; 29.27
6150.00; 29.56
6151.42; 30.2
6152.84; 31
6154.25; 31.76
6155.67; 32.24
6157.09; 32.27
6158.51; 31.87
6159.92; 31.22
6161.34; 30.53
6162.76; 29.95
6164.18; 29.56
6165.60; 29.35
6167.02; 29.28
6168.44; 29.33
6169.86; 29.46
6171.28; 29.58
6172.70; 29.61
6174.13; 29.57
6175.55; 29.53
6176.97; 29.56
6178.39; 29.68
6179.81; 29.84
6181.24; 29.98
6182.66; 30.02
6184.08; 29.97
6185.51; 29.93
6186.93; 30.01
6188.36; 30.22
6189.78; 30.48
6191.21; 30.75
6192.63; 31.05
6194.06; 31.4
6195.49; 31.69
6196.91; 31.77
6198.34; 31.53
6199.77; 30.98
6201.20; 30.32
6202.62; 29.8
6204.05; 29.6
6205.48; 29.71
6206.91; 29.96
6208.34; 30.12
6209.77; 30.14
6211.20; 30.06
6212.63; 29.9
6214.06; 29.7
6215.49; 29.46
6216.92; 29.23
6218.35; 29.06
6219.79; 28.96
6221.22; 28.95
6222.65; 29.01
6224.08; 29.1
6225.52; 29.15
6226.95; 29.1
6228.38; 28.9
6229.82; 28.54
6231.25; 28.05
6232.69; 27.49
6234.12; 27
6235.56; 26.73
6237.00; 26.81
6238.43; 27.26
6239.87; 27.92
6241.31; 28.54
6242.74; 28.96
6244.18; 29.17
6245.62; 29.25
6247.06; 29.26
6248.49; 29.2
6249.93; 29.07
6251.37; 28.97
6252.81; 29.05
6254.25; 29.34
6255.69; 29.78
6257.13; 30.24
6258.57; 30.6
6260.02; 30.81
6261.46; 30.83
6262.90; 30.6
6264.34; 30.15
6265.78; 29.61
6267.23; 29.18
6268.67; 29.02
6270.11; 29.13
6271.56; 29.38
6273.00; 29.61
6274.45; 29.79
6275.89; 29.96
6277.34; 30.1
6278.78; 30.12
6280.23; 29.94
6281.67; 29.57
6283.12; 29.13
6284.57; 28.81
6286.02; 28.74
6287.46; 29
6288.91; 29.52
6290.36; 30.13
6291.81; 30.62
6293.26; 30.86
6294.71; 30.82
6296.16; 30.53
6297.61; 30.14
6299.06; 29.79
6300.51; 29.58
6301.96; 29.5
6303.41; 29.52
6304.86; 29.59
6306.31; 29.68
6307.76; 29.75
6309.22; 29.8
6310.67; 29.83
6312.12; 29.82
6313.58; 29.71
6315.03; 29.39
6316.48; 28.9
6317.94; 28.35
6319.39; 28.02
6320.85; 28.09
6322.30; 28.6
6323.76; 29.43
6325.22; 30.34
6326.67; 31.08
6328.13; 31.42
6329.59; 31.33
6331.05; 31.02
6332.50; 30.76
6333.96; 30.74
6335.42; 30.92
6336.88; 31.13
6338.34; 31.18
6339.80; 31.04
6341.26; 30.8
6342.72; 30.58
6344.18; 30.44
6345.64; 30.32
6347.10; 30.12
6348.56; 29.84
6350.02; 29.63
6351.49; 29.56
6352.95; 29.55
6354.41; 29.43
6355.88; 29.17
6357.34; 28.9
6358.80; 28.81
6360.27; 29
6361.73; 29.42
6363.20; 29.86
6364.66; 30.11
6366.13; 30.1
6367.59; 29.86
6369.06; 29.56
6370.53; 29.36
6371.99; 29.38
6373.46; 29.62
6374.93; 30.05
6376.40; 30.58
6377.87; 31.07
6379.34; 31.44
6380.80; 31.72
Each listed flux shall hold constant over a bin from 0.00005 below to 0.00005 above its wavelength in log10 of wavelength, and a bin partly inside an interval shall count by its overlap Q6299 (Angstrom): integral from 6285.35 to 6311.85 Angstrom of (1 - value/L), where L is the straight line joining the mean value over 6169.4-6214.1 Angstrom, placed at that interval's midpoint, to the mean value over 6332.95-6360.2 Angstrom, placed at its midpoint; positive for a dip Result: 0.2 Angstrom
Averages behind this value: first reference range 30.2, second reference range 30.1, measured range 29.9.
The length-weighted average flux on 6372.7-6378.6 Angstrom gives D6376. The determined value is 30.3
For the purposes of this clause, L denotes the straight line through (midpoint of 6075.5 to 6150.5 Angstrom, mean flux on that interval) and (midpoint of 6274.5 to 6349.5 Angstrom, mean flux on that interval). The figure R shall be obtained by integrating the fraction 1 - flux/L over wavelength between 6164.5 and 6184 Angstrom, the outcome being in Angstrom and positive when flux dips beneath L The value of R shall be 0.6 Angstrom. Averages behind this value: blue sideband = 30.8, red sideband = 30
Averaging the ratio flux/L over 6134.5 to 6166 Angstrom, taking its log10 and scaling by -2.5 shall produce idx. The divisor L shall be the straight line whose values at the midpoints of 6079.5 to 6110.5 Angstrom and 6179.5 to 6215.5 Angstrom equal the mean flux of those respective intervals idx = 0.021 mag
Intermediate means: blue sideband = 31.4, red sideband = 30.3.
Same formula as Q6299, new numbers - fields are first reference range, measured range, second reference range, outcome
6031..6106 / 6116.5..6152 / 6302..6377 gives 1.6 Angstrom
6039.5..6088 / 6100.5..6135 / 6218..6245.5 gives 0.3 Angstrom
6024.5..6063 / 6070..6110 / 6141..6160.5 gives -0.1 Angstrom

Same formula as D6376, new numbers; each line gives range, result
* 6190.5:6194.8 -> 31.1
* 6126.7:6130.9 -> 30.7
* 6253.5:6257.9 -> 29.8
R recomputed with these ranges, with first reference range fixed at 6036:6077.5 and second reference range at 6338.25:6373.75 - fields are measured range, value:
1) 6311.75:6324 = 0.5 Angstrom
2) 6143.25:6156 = 0.5 Angstrom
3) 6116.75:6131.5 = 0.5 Angstrom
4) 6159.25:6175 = 0.8 Angstrom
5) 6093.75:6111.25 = 0.5 Angstrom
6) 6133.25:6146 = 0.8 Angstrom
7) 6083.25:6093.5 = 0.0 Angstrom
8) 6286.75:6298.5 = 0.0 Angstrom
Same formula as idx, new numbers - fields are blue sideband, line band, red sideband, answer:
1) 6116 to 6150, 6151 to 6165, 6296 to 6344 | -0.03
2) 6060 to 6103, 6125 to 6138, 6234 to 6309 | 0.04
